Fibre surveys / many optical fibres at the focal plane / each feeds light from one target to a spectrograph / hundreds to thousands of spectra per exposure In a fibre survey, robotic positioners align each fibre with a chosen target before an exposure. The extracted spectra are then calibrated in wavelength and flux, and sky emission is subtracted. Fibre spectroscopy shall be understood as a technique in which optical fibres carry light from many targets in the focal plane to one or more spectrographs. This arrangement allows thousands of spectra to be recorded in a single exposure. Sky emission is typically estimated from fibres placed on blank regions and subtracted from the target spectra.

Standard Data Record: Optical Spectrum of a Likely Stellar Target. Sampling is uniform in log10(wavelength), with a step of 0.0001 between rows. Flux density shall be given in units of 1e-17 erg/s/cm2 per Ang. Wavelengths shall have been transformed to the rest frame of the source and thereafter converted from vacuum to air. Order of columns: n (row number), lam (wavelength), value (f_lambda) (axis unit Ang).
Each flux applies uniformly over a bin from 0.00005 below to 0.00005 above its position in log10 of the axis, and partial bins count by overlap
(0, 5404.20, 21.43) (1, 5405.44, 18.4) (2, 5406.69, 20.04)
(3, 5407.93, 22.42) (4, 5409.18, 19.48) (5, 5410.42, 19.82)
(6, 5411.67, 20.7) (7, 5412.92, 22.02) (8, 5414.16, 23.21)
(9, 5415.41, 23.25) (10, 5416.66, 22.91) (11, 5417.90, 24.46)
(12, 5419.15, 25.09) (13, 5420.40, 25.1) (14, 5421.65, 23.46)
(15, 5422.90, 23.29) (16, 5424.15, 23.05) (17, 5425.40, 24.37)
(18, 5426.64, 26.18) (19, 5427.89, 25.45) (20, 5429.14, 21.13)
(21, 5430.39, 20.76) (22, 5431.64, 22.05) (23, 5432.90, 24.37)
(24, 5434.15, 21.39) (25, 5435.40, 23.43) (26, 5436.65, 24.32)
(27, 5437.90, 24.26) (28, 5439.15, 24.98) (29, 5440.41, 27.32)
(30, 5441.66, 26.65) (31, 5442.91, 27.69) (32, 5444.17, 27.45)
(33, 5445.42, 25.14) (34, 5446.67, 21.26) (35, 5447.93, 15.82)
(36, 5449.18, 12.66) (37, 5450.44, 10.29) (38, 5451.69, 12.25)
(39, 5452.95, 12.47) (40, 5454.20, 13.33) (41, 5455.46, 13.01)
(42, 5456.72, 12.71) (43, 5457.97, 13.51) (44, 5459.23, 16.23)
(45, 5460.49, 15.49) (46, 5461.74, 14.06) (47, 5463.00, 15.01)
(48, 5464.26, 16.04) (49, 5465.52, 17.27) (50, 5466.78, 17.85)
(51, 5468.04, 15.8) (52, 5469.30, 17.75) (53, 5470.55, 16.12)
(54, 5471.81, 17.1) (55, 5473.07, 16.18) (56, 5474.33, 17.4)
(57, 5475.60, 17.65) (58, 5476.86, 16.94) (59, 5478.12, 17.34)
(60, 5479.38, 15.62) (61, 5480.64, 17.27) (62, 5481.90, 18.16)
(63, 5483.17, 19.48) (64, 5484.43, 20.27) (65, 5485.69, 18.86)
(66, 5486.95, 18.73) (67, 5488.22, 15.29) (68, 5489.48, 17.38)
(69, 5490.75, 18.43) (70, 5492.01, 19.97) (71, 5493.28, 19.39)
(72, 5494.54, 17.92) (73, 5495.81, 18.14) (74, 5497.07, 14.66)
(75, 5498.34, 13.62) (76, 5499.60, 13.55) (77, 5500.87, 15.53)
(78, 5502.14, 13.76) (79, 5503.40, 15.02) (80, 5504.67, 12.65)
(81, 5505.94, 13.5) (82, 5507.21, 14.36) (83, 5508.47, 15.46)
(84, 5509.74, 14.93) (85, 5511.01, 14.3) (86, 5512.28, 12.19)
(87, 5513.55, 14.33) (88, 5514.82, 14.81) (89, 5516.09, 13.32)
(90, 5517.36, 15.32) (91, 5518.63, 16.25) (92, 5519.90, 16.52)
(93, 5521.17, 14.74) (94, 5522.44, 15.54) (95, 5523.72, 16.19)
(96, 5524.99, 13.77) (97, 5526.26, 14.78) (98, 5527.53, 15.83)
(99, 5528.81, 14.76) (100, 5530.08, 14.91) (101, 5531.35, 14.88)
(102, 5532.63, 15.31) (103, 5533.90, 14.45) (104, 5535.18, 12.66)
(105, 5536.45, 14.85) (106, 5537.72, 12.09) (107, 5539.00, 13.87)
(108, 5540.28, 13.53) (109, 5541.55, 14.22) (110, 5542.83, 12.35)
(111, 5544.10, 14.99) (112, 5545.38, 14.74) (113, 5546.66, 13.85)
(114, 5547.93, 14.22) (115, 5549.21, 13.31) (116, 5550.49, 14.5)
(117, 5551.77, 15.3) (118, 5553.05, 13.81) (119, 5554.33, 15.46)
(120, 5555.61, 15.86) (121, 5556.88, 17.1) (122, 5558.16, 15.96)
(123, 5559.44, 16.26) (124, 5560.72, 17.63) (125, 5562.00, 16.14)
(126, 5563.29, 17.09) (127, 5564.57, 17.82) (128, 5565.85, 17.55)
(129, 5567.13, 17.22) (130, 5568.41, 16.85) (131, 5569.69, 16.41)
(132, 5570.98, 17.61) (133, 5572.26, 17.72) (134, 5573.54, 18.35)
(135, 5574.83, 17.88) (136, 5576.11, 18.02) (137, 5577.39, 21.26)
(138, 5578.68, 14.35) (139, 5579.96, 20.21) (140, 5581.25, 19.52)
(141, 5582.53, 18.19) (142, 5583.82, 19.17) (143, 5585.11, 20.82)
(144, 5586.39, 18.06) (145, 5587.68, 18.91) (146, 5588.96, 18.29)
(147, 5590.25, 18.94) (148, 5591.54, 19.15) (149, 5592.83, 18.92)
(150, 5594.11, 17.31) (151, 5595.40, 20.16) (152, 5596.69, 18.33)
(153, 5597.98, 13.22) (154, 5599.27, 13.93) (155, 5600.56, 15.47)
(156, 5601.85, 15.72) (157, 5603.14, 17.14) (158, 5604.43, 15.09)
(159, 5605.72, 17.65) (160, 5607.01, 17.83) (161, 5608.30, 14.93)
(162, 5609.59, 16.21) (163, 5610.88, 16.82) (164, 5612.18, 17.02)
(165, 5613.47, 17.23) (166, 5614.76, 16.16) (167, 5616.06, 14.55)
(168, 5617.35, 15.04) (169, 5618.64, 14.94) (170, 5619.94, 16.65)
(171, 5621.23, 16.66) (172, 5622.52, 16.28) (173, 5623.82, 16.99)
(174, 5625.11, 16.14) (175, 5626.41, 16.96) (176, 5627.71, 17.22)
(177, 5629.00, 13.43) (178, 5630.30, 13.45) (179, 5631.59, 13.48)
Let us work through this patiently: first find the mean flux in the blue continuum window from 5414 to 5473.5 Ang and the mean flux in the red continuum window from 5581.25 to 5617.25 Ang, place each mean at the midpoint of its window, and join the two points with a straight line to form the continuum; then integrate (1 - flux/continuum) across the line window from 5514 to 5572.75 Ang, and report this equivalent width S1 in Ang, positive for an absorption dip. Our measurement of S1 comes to 9.5 Ang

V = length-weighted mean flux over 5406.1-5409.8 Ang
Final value 20.7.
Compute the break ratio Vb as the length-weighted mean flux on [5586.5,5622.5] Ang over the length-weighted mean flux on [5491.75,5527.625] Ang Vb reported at 1.11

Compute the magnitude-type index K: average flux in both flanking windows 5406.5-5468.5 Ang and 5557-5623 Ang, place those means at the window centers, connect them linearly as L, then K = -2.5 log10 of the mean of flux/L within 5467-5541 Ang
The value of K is 0.21 mag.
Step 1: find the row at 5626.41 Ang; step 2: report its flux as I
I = 16.96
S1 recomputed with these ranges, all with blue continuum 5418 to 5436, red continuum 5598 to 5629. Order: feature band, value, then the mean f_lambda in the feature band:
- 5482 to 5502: 3.44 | 17.3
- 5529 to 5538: 2.34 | 14.3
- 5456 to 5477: 5.65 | 16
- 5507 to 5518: 3.16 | 14.3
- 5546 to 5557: 2.27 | 14.7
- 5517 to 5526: 1.96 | 15.5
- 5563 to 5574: 0.30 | 17.4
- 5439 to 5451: 0.51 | 21.9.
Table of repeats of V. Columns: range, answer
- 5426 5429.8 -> 24.3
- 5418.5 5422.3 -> 24.5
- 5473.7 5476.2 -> 17.5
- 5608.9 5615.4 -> 16.7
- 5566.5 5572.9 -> 17.2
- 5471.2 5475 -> 16.9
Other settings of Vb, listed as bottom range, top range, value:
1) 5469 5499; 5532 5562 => 0.84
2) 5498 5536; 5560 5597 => 1.25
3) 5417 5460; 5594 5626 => 0.77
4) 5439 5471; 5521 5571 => 0.87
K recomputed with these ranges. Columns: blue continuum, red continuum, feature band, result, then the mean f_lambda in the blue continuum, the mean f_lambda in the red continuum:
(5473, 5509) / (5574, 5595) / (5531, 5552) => 0.26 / 16.6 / 18.7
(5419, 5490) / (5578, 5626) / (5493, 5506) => 0.22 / 19.2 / 17.1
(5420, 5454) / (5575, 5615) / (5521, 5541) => 0.31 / 22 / 17.6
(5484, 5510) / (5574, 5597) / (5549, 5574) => 0.10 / 16.2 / 18.8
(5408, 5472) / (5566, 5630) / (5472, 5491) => 0.10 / 20.2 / 17.1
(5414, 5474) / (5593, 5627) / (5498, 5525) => 0.26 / 20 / 16.4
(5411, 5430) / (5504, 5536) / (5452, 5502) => 0.12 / 23.5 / 14.6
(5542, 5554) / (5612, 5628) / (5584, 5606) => -0.13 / 14.1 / 16.3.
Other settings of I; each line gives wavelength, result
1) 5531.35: 14.88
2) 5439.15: 24.98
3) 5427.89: 25.45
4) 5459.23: 16.23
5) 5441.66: 26.65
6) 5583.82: 19.17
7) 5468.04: 15.8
